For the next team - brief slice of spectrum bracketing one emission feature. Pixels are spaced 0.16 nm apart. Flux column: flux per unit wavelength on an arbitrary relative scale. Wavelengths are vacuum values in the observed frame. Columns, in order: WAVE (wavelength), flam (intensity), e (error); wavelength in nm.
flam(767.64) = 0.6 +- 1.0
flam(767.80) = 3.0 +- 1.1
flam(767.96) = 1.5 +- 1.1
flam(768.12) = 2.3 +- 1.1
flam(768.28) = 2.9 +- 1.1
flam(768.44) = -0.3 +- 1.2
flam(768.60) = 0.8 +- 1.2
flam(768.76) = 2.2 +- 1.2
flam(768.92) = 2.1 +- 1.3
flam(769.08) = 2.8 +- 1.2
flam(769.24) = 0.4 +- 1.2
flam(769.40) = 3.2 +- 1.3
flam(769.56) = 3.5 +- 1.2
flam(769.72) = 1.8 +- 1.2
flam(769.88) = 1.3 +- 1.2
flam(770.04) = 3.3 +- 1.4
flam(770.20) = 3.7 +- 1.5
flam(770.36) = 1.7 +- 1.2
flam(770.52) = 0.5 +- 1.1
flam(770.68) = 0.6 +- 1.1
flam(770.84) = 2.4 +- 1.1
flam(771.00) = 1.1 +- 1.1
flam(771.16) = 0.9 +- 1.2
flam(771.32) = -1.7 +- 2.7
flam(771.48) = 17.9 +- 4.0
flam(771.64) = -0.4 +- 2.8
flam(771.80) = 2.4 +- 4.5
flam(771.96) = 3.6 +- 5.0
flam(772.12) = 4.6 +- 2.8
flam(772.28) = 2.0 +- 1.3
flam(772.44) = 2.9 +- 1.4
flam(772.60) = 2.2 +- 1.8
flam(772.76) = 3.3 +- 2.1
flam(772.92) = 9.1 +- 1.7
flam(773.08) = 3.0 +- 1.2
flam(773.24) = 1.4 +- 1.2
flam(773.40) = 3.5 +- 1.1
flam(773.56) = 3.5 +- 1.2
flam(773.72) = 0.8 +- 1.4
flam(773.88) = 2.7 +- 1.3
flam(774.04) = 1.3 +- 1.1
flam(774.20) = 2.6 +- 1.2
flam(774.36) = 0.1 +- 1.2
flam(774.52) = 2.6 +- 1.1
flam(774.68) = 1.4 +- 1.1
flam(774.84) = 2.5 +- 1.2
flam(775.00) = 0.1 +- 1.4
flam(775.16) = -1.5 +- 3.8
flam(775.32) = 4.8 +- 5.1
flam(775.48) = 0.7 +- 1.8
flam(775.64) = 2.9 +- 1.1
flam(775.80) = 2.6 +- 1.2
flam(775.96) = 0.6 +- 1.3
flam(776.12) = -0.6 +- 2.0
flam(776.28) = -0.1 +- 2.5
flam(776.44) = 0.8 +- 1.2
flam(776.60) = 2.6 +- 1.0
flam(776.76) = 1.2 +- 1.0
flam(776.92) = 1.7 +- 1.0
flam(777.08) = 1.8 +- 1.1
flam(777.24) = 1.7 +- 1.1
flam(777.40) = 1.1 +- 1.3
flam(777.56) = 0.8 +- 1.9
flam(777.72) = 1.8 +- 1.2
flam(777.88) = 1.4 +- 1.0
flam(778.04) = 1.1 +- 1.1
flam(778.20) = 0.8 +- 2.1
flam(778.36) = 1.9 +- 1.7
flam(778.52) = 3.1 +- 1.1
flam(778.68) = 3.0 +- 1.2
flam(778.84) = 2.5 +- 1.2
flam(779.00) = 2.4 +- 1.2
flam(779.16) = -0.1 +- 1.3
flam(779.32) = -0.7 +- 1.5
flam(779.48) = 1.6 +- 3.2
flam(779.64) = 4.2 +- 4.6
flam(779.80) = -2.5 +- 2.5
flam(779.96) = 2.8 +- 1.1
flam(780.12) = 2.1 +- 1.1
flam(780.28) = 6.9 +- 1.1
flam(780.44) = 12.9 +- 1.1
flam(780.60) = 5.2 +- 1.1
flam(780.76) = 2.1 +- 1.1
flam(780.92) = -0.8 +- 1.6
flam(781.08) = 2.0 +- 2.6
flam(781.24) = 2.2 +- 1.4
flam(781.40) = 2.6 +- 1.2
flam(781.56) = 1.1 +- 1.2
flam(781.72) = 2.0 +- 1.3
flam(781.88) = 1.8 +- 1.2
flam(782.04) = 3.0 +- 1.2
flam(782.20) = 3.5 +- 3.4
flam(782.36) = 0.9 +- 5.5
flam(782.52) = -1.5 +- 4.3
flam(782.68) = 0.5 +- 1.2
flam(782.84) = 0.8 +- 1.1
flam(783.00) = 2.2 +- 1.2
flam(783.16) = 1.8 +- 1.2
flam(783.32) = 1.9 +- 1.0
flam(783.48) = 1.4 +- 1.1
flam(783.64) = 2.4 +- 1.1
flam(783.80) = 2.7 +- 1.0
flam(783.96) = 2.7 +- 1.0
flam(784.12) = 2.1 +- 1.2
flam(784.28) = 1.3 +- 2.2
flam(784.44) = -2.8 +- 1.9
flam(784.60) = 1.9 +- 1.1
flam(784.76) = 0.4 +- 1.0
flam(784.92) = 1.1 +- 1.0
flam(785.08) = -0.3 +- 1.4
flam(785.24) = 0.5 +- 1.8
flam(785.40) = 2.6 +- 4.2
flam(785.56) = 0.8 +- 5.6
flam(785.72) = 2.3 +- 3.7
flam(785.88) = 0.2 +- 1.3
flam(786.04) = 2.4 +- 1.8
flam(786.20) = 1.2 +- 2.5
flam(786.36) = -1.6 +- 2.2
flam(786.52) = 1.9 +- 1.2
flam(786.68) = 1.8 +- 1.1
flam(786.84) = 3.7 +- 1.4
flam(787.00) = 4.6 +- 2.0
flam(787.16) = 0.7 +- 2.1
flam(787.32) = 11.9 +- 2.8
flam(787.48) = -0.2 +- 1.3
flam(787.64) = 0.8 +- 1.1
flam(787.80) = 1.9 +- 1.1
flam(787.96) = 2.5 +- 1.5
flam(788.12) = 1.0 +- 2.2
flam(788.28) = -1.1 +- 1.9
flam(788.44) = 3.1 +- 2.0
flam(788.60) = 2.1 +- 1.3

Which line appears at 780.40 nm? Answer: [O III]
